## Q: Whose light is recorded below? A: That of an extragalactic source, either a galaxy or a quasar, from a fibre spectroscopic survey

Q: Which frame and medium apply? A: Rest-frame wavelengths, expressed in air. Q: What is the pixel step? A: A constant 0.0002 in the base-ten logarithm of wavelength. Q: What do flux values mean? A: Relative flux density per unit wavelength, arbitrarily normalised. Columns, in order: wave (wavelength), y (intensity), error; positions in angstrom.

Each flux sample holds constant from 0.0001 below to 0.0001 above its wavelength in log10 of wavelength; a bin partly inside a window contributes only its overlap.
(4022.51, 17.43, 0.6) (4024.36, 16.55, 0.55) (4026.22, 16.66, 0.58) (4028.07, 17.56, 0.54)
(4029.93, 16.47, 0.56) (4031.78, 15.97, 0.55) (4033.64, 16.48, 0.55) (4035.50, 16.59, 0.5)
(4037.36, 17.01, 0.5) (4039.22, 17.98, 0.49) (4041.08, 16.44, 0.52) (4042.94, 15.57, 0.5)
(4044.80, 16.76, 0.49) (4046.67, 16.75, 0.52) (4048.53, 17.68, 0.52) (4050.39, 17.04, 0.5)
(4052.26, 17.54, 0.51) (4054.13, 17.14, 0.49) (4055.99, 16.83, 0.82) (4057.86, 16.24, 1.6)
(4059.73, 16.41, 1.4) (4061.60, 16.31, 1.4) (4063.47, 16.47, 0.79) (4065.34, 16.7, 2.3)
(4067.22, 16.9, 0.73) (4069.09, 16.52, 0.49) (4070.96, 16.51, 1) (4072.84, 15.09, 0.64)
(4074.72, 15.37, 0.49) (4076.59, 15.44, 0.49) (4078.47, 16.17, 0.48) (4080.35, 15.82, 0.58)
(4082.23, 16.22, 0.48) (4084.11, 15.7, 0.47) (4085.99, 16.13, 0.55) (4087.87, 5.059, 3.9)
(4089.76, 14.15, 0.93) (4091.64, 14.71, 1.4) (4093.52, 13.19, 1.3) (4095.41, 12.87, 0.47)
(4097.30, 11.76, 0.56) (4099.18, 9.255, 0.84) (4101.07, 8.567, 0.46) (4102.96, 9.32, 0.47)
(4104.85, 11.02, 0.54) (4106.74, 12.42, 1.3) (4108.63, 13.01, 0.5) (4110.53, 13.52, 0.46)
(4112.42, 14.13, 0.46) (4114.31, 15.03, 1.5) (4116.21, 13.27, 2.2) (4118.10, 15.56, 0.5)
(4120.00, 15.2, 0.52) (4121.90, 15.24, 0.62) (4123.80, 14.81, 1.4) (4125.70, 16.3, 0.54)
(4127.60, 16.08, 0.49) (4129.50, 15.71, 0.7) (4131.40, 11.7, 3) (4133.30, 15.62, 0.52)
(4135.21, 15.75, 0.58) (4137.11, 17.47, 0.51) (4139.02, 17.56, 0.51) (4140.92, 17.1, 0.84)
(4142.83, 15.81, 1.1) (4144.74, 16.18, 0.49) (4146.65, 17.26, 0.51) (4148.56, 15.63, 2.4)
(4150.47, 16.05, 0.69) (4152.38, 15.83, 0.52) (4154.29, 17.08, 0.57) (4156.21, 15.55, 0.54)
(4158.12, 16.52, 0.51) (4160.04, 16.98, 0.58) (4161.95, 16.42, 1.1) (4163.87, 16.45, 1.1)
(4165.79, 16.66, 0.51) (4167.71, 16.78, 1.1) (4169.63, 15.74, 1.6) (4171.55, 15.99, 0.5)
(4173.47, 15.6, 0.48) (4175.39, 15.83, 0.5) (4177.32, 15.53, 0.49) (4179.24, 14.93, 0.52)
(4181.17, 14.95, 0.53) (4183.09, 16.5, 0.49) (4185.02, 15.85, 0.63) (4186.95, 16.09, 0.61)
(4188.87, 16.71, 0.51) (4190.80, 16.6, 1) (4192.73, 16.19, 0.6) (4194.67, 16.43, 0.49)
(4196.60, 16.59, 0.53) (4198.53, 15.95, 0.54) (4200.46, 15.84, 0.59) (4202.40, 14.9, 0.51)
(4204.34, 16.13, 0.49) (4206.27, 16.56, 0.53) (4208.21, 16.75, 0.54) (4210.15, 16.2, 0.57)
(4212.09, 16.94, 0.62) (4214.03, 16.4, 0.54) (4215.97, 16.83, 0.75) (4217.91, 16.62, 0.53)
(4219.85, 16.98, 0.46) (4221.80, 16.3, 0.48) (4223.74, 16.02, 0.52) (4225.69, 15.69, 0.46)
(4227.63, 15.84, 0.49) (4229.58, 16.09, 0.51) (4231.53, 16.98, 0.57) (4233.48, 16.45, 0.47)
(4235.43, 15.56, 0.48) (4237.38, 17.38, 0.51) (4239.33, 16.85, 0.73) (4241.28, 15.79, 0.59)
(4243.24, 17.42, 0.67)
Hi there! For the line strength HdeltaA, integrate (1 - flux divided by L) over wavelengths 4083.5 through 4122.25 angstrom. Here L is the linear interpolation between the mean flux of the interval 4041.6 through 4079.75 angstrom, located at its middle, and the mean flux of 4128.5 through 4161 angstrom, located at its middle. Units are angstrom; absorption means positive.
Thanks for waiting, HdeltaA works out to 8.4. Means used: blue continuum 16.5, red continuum 16.1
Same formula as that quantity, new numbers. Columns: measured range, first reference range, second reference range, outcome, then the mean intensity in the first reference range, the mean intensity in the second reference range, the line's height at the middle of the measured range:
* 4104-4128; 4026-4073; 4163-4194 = 3.08 angstrom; 16.7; 16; 16.4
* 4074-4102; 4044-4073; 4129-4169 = 5.44 angstrom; 16.7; 16.2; 16.6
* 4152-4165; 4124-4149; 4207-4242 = -0.27 angstrom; 16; 16.4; 16.1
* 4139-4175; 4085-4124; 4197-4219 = -4.47 angstrom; 12.7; 16.3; 14.5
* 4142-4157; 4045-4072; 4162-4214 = 0.12 angstrom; 16.8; 16.1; 16.3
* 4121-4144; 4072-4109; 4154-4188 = -1.79 angstrom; 13.1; 16.1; 14.6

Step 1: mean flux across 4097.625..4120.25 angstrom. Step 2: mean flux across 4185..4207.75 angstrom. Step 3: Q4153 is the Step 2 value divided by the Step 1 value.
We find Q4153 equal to 1.3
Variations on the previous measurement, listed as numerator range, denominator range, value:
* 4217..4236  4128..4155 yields 1.01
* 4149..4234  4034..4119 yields 1.09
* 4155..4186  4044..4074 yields 0.96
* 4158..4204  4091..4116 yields 1.32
